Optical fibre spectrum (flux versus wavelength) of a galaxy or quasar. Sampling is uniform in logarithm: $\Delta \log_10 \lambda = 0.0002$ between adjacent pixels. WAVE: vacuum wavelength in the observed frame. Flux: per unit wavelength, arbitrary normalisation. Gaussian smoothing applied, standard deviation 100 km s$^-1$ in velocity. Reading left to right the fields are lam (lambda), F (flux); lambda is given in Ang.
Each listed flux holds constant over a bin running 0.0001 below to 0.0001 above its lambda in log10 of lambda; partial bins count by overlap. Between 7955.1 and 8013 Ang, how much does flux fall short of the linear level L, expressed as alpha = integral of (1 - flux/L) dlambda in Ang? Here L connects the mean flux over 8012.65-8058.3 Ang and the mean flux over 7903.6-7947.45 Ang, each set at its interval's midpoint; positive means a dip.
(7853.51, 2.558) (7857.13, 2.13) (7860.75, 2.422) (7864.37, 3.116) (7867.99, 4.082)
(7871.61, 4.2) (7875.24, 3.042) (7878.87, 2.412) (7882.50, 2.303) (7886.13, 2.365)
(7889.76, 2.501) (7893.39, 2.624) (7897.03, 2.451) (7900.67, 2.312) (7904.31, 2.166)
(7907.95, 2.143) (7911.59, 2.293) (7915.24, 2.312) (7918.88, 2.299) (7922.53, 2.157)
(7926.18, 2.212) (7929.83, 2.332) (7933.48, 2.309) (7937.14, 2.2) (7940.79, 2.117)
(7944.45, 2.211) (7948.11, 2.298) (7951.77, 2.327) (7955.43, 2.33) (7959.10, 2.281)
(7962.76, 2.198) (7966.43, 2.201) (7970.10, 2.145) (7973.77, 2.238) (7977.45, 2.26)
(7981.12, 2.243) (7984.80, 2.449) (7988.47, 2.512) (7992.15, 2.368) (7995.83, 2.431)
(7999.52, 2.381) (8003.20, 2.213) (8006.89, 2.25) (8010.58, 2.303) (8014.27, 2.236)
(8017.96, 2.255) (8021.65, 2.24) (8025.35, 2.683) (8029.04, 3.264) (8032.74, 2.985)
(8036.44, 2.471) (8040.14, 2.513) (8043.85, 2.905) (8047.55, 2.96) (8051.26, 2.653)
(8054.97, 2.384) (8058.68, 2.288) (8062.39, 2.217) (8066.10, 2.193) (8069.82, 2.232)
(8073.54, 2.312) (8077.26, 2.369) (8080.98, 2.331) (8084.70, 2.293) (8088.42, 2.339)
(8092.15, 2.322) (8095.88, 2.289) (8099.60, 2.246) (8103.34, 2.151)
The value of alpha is 3.3 Ang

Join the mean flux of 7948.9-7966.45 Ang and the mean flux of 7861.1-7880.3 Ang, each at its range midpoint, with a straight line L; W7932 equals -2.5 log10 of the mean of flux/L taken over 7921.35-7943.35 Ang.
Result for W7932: 0.16 mag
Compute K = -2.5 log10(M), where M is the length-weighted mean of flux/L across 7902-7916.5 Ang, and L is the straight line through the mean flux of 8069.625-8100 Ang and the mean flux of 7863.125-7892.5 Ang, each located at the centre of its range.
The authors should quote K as 0.28 mag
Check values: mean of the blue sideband 2.99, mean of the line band 2.23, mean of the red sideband 2.31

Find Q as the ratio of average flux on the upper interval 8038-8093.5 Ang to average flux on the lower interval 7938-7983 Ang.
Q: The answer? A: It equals 1.1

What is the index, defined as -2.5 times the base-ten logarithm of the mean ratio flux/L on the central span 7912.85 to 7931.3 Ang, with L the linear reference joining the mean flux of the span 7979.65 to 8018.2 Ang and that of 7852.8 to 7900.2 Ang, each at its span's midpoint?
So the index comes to 0.16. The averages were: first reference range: 2.78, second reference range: 2.33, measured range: 2.26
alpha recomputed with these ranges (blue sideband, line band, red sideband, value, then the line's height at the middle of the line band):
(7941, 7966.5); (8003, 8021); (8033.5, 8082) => 0.9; 2.37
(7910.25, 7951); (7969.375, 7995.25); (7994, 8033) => 0.5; 2.38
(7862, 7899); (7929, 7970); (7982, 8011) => 5.3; 2.58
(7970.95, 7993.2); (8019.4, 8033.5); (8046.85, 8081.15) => -2.4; 2.36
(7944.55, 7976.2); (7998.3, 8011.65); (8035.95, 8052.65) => 1.2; 2.5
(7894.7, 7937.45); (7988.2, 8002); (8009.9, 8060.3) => 0.4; 2.48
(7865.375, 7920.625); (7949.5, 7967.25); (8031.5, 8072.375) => 2.2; 2.59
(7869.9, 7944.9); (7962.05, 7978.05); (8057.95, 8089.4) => 1.1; 2.37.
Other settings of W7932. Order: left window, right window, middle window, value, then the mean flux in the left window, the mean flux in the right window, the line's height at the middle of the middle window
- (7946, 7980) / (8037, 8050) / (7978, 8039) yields 0.04 mag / 2.25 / 2.75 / 2.54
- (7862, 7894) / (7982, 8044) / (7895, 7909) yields 0.25 mag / 2.96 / 2.48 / 2.88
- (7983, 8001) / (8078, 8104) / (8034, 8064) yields -0.09 mag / 2.43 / 2.29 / 2.35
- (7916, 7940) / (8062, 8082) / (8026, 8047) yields -0.24 mag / 2.25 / 2.28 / 2.27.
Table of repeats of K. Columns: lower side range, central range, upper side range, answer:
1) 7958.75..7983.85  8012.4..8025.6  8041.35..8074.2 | 0.02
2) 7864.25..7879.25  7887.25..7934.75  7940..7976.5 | 0.25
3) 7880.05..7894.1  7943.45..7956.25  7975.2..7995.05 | 0.05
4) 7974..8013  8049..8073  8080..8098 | -0.01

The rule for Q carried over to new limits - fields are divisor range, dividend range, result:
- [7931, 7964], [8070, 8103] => 1.02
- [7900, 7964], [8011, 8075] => 1.12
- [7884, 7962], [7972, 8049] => 1.08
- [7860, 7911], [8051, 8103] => 0.85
